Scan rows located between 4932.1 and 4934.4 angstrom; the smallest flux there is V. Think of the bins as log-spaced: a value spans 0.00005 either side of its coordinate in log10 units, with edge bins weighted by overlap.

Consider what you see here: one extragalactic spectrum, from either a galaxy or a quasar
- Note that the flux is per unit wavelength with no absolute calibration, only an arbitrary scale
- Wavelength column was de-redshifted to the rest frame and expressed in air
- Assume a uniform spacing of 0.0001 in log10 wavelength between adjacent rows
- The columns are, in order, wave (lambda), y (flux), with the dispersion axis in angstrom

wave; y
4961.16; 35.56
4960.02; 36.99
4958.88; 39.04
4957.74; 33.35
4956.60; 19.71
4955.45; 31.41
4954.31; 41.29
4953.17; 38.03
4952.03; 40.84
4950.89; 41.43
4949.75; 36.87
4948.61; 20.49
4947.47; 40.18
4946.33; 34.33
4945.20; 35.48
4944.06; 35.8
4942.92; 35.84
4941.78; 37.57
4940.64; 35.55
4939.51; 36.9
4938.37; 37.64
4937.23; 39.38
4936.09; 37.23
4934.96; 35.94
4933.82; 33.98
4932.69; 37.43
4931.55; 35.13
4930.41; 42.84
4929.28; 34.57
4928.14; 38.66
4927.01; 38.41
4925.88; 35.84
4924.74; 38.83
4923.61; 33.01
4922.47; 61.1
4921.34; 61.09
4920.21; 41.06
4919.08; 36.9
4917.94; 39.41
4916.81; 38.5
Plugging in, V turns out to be 33.98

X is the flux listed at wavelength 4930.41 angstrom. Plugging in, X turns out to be 42.84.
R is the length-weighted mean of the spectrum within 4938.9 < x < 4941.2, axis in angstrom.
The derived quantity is 36.3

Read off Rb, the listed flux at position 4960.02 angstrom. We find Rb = 36.99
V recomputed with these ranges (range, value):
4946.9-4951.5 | 20.49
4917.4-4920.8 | 36.9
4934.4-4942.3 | 35.55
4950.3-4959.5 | 19.71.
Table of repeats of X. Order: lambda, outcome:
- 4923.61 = 33.01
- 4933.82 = 33.98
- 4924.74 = 38.83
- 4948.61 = 20.49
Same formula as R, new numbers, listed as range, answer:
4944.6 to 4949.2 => 32.7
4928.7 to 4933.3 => 37.4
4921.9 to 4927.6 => 41.5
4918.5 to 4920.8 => 39.2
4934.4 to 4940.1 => 37.4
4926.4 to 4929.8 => 37.3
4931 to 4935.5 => 35.6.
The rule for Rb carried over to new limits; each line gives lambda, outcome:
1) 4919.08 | 36.9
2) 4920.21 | 41.06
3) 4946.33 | 34.33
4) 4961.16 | 35.56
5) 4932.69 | 37.43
